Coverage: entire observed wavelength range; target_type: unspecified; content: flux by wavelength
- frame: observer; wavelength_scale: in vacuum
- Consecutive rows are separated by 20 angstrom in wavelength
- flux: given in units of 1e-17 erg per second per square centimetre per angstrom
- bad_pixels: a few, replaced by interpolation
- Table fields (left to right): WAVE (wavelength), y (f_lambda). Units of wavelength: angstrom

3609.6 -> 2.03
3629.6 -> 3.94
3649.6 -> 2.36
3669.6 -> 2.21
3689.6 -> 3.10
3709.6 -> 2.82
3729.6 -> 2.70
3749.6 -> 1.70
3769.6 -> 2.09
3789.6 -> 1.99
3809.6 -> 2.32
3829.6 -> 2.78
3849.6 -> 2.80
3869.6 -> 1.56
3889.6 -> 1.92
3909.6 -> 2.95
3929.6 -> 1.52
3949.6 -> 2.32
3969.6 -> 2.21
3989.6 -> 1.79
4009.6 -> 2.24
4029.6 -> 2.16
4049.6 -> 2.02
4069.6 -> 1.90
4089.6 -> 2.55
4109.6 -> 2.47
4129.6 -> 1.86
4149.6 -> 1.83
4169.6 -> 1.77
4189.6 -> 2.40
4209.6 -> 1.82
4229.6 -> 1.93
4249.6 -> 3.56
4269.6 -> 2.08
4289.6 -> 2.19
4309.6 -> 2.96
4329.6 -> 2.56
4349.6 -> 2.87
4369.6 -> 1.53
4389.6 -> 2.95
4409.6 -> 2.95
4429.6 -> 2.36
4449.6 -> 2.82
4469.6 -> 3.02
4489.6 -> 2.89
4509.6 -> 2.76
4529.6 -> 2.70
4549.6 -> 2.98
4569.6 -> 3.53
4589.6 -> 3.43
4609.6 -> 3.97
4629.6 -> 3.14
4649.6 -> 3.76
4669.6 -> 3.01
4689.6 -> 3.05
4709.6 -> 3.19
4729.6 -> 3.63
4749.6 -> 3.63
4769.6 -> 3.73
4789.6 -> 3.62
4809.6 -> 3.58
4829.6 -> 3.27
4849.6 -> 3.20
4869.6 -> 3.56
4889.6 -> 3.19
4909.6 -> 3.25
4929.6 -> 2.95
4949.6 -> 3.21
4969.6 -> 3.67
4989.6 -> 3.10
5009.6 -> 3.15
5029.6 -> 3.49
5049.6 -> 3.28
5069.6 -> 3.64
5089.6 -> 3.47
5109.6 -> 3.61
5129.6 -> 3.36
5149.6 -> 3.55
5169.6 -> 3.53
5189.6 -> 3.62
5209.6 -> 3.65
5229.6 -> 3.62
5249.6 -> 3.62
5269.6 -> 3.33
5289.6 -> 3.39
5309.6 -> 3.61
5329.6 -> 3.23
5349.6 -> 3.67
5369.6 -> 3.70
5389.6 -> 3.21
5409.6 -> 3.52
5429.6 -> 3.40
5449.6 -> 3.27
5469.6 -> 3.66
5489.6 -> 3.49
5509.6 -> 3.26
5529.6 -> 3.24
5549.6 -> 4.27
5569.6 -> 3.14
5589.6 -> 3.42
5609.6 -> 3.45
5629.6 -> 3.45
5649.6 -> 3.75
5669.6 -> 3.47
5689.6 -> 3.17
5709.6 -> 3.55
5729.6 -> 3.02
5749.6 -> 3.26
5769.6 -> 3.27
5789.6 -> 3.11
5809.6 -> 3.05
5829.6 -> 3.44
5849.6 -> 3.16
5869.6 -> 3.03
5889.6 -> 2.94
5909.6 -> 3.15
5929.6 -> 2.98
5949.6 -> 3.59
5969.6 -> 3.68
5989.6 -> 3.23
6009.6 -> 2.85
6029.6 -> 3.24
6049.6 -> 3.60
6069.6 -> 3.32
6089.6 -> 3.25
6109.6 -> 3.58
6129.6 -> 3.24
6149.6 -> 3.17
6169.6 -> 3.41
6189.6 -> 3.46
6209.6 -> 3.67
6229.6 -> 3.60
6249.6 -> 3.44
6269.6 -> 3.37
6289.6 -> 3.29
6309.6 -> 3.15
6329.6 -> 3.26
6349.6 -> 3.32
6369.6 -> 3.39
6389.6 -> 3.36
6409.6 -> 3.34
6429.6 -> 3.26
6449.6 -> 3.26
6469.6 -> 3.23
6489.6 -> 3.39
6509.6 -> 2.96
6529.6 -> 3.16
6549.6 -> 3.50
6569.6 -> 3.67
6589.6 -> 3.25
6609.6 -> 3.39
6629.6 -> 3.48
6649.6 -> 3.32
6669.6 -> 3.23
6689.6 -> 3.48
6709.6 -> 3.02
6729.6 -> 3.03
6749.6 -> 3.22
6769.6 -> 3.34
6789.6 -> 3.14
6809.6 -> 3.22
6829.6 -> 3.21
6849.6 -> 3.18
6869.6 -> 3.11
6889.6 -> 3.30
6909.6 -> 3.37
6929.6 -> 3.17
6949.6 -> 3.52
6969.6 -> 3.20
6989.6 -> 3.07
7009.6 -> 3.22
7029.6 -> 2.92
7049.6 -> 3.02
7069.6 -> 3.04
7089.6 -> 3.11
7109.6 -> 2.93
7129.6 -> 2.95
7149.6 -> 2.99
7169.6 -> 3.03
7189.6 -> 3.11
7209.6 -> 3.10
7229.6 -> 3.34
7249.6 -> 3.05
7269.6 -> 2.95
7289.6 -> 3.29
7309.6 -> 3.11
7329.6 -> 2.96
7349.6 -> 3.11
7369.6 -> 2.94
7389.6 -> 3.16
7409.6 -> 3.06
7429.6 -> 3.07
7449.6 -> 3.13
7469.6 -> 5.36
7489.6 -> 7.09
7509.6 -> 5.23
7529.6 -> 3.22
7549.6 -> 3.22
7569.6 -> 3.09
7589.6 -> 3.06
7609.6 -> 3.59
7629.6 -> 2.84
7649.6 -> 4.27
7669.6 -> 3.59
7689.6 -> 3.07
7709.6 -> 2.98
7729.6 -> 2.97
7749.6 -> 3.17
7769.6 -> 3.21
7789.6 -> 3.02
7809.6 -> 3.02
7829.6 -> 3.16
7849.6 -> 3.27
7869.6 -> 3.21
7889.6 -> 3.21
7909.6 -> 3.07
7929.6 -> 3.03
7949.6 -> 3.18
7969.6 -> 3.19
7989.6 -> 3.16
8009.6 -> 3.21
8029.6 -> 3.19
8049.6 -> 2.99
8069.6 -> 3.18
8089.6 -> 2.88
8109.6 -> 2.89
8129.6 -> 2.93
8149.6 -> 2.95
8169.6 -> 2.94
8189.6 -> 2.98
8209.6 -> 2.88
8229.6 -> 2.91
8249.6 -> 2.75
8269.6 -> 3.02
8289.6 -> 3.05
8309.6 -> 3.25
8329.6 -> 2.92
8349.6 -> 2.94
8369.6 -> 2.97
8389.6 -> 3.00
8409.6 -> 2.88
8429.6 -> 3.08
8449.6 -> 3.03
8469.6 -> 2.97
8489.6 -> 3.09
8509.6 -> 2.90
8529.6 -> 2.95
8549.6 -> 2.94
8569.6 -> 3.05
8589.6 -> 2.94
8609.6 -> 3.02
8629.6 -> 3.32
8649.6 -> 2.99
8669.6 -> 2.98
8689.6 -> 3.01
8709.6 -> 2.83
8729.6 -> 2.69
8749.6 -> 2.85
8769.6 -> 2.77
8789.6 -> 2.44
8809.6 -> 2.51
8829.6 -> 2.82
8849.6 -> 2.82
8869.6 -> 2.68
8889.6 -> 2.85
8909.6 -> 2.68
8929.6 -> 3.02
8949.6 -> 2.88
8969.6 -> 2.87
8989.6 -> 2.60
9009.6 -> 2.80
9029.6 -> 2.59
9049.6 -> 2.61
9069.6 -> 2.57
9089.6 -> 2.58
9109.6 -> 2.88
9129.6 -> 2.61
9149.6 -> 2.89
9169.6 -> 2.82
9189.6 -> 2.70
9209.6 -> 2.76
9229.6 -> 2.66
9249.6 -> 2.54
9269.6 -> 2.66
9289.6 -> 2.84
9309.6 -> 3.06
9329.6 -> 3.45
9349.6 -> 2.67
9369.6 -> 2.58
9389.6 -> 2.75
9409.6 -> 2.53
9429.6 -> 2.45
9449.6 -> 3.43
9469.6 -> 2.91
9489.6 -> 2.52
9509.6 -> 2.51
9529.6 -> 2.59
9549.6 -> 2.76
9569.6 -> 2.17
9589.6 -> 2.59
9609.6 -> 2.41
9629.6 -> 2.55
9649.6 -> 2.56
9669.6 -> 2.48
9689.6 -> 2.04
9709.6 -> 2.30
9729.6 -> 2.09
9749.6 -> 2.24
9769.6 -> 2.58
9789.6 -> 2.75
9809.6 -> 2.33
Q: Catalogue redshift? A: 0.140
